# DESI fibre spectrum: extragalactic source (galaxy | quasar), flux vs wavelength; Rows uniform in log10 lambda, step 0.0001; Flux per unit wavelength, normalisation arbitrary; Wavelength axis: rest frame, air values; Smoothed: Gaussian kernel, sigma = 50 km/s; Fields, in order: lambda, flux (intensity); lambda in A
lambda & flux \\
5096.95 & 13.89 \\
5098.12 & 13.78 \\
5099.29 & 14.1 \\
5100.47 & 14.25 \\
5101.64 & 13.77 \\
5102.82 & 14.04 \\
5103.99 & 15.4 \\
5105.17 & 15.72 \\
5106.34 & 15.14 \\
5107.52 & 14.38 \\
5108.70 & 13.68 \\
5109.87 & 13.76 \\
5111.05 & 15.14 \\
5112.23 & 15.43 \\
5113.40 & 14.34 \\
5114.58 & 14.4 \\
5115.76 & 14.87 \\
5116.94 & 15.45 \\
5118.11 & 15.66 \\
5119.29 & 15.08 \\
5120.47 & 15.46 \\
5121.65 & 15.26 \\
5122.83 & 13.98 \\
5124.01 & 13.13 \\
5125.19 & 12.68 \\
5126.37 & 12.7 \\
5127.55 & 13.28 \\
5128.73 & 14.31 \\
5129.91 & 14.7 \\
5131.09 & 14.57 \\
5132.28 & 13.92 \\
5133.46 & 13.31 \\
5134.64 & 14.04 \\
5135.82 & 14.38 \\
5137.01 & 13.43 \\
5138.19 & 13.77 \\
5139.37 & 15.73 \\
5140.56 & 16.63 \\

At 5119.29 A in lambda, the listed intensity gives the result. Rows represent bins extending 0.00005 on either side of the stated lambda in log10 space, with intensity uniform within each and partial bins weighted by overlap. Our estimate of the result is 15.08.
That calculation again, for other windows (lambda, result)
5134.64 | 14.04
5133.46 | 13.31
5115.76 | 14.87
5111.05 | 15.14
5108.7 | 13.68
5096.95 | 13.89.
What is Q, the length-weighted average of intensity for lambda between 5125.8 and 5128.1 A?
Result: 13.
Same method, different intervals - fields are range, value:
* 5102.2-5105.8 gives 15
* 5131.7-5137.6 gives 13.8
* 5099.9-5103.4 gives 14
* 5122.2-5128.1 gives 13.2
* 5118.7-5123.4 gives 14.9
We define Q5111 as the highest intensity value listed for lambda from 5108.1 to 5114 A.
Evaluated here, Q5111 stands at 15.43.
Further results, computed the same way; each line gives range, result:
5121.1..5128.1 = 15.26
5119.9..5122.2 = 15.46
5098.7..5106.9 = 15.72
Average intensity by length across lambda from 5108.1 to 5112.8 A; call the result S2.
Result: 14.5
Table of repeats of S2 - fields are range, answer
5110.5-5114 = 15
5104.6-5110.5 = 14.5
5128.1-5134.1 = 14.2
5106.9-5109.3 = 14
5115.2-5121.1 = 15.3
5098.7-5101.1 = 14.2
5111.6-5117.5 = 14.9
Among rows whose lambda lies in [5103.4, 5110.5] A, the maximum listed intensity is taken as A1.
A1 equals 15.72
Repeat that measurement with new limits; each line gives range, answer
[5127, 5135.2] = 14.7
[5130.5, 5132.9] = 14.57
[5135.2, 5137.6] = 14.38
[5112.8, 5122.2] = 15.66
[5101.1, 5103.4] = 14.04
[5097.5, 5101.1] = 14.25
